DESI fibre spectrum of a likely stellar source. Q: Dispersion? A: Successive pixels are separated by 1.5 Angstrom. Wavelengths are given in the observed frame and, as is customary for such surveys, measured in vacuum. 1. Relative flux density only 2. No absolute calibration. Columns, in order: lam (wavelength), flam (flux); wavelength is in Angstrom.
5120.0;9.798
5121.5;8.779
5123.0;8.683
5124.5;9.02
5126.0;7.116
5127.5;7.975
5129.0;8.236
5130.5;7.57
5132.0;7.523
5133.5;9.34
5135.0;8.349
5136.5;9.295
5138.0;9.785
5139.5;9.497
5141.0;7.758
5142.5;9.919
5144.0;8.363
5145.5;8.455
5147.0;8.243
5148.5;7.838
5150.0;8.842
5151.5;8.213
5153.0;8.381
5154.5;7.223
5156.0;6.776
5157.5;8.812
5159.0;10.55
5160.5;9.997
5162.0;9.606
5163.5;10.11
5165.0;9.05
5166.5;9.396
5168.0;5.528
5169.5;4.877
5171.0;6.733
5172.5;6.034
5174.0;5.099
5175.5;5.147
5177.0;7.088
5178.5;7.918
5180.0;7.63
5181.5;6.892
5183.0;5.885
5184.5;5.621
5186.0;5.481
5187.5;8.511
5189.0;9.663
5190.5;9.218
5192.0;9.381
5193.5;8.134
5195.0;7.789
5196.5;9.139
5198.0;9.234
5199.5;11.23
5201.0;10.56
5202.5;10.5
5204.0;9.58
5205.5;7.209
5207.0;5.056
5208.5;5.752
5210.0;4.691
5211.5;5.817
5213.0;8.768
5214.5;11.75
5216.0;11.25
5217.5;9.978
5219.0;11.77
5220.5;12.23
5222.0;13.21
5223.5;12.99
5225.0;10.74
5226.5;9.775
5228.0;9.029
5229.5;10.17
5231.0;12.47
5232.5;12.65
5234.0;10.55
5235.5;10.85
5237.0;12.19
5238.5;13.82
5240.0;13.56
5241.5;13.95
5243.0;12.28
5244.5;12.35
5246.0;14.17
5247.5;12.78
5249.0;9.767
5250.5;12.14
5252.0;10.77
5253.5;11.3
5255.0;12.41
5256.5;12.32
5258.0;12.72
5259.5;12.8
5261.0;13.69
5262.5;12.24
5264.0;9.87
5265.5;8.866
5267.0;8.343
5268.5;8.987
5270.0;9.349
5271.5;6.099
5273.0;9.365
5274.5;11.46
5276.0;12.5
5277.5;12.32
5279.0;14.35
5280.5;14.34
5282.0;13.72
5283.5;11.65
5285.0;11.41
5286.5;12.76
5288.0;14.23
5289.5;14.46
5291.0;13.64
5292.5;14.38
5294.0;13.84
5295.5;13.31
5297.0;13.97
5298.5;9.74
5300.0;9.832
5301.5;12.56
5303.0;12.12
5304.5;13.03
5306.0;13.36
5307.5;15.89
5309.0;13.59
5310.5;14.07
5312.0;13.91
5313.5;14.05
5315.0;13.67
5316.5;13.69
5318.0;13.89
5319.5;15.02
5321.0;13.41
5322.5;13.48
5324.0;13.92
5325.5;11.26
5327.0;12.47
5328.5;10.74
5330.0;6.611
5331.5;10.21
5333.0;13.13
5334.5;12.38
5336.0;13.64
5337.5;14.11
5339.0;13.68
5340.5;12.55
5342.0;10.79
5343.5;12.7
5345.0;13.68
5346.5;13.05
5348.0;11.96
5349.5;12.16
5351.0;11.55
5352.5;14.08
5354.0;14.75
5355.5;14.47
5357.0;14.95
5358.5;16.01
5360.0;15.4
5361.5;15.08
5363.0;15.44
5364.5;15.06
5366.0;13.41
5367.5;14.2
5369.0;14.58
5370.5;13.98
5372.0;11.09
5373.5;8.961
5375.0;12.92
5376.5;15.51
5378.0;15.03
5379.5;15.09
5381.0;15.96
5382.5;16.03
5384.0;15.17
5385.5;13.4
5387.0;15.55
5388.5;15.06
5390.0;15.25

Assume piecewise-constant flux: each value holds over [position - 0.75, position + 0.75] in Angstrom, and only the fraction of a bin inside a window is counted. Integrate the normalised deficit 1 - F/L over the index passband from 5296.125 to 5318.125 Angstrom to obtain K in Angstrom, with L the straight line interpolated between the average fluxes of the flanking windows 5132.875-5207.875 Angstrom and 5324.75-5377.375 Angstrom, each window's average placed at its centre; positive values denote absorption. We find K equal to -2.3 Angstrom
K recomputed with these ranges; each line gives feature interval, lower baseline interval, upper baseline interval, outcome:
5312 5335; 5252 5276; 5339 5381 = -0.1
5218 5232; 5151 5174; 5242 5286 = -1.7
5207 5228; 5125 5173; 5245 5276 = 0.6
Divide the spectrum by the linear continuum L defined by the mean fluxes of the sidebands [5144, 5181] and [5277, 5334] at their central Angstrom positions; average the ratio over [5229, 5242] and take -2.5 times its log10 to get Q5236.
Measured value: -0.17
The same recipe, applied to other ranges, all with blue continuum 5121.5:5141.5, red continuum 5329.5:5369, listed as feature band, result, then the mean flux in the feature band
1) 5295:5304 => 0.03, 11.9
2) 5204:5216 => 0.35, 7.43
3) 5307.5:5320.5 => -0.13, 14.1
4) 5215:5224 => -0.14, 11.9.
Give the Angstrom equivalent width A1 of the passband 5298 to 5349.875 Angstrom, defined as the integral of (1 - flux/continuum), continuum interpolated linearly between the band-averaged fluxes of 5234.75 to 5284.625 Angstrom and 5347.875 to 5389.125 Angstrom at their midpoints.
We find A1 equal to 1.8 Angstrom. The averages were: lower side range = 11.7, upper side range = 14.2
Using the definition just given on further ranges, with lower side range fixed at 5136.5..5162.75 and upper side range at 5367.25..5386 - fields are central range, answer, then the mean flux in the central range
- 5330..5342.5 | 0.79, 12.2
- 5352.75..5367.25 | -1.37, 14.9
